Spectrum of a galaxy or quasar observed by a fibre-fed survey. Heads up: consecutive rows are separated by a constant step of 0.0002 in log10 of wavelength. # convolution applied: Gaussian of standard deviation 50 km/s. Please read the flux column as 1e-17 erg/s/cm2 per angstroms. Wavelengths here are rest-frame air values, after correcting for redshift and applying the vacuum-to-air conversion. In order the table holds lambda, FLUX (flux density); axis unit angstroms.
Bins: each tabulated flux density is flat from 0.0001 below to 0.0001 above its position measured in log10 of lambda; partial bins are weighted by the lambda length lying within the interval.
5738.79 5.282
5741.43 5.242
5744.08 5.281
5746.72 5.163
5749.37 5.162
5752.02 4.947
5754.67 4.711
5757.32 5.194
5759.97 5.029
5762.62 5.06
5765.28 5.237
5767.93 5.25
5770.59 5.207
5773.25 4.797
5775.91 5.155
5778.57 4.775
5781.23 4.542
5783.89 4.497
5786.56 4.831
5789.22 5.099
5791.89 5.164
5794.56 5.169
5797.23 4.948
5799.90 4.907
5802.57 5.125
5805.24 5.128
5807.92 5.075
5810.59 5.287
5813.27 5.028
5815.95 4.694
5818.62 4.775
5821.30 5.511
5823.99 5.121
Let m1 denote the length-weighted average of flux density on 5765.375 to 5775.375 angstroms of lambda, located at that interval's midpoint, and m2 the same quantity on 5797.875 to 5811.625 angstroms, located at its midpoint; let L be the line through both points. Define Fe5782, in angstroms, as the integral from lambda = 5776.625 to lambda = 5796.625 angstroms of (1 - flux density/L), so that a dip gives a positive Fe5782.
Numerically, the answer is 0.9 angstroms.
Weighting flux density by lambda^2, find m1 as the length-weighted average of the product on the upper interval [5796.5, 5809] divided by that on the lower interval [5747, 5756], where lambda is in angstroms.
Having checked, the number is 1.0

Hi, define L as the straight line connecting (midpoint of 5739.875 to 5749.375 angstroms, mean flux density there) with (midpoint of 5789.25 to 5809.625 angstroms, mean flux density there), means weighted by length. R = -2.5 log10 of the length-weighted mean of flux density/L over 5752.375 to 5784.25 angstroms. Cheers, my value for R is 0.04 mag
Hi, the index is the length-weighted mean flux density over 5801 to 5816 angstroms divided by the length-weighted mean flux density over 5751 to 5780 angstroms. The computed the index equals 1.01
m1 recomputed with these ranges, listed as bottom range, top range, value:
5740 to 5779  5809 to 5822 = 1.01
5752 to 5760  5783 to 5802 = 1.01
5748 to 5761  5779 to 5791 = 0.96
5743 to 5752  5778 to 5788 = 0.91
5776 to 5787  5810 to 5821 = 1.07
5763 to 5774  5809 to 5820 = 0.98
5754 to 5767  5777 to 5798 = 0.97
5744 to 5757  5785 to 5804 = 1.01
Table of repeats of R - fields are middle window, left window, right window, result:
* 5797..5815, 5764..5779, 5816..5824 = 0.001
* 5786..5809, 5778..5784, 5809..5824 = -0.052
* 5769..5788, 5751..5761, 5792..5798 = 0.044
